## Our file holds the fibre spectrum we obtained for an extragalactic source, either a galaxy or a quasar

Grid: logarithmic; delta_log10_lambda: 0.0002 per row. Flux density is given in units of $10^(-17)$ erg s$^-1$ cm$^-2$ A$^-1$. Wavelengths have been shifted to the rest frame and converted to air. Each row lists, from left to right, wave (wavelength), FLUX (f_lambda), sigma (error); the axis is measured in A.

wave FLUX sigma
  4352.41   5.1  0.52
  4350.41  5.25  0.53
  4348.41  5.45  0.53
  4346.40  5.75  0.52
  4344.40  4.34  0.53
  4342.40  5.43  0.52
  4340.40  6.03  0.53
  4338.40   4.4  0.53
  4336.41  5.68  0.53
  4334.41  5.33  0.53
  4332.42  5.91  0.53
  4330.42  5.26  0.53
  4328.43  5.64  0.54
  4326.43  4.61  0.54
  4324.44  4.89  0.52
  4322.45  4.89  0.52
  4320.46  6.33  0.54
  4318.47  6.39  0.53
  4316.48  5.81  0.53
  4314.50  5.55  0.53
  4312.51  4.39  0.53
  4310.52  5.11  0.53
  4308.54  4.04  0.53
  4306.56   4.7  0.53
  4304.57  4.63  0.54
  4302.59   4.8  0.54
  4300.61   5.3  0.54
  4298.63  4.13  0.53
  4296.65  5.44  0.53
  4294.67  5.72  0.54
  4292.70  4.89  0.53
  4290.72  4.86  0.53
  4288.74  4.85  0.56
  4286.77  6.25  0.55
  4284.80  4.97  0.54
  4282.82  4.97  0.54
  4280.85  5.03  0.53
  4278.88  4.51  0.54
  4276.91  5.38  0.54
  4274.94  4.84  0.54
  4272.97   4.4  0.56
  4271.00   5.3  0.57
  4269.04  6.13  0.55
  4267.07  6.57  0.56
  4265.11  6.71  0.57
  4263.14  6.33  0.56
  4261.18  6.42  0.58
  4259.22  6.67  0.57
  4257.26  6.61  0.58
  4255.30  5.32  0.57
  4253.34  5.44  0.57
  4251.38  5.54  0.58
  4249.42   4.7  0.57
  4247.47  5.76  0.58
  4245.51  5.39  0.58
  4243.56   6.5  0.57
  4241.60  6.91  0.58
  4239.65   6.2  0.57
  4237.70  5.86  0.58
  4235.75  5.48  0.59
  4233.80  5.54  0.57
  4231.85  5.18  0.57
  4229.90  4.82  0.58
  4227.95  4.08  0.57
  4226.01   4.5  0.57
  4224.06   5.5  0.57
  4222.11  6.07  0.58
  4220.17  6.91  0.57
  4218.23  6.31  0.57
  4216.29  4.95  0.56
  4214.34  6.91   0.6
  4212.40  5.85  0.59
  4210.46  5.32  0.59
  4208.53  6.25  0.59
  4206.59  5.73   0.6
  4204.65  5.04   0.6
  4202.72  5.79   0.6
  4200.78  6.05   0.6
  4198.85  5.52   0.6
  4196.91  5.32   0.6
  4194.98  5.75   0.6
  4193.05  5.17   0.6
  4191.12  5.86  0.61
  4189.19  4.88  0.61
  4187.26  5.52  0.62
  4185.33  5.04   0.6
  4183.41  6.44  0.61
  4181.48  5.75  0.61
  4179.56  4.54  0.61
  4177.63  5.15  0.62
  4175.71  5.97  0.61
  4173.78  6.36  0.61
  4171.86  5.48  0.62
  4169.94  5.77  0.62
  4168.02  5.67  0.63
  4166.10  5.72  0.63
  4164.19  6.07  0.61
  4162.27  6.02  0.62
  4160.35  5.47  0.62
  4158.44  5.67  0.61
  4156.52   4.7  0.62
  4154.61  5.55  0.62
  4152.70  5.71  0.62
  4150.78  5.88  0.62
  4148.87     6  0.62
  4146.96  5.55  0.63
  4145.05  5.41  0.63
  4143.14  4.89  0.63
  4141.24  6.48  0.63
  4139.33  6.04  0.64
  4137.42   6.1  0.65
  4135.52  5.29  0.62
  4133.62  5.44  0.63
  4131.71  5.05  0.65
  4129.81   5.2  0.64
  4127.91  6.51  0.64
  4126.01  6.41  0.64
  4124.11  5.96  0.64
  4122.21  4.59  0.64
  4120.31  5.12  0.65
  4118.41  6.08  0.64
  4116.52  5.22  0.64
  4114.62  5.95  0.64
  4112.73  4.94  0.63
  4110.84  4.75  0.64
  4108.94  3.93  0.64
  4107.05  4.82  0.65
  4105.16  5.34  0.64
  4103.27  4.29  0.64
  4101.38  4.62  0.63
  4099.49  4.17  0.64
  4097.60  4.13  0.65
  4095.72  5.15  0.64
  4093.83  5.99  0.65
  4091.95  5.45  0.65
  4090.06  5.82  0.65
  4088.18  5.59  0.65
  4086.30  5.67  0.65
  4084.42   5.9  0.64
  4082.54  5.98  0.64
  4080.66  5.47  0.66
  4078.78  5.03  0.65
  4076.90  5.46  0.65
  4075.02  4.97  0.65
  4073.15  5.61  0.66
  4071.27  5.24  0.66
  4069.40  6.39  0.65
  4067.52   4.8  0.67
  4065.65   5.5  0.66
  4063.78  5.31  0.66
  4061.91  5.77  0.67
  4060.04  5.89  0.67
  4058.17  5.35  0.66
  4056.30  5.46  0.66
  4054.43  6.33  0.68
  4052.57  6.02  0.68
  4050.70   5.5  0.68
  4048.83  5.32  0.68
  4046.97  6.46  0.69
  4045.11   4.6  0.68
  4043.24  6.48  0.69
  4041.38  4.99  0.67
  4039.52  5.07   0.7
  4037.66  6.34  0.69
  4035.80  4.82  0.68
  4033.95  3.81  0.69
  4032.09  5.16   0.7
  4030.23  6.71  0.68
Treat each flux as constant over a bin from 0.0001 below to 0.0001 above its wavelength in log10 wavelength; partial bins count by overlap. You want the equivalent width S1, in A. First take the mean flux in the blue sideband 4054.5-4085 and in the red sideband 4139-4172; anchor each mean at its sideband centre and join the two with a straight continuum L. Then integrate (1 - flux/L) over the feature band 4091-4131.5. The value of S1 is 3.1 A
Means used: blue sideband 5.53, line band 5.17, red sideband 5.67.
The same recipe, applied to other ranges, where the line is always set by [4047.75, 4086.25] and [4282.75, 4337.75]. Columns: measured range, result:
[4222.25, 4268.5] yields -4.0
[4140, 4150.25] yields -0.4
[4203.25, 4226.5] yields -2.0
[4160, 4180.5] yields -1.0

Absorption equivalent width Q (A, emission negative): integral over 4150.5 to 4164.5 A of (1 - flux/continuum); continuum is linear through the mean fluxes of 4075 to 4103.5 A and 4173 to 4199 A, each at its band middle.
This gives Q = -0.42 A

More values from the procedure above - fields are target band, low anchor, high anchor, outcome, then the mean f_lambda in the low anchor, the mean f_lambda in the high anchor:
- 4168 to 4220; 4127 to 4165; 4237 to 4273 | 1.17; 5.65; 5.98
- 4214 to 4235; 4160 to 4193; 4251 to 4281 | 0.71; 5.62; 5.72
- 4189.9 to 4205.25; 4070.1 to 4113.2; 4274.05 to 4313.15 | -1.58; 5.15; 4.95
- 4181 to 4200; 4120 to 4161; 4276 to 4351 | -0.16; 5.6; 5.18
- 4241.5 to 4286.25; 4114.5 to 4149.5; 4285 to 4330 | -3.23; 5.64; 5.15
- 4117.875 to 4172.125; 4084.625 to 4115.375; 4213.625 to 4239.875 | -4.30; 5.05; 5.56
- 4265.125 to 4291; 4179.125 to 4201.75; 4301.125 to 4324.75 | -0.27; 5.51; 5.14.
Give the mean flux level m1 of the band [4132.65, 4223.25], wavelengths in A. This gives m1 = 5.69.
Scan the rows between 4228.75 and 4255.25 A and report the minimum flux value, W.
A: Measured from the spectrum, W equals 4.7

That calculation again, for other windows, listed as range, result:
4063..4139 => 3.93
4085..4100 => 4.13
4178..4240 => 4.08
